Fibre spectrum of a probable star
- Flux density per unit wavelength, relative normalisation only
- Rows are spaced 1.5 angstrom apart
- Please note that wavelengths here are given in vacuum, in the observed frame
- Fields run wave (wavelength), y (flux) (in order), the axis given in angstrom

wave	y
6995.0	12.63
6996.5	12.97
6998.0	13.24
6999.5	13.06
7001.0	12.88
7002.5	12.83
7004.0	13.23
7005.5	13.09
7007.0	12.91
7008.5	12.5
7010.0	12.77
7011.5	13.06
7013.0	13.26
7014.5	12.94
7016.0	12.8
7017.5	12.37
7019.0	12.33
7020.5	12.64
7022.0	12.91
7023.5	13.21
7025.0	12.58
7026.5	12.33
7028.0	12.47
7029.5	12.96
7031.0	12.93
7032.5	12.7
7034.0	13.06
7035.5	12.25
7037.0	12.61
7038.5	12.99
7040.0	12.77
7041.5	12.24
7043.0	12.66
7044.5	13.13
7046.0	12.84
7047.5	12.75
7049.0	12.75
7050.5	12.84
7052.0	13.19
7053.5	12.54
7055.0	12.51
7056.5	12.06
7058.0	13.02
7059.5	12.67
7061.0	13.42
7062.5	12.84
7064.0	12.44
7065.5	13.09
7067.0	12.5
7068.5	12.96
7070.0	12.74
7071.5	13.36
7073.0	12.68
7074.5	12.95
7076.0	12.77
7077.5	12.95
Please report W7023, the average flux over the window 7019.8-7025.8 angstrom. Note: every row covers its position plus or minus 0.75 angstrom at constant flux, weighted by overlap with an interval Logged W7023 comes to 12.8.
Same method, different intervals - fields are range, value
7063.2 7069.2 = 12.7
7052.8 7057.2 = 12.4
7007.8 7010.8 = 12.6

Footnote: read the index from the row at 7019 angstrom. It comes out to 12.33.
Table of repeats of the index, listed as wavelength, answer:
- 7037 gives 12.61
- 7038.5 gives 12.99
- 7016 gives 12.8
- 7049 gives 12.75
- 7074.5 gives 12.95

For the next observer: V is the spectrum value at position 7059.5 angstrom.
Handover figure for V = 12.67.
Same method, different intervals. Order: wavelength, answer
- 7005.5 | 13.09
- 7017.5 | 12.37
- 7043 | 12.66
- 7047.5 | 12.75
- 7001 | 12.88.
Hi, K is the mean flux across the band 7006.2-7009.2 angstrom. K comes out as 12.7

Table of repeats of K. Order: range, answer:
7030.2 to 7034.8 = 12.9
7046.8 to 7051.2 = 12.8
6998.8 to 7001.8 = 13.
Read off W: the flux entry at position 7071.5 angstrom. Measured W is 13.36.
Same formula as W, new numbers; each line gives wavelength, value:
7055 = 12.51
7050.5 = 12.84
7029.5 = 12.96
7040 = 12.77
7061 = 13.42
